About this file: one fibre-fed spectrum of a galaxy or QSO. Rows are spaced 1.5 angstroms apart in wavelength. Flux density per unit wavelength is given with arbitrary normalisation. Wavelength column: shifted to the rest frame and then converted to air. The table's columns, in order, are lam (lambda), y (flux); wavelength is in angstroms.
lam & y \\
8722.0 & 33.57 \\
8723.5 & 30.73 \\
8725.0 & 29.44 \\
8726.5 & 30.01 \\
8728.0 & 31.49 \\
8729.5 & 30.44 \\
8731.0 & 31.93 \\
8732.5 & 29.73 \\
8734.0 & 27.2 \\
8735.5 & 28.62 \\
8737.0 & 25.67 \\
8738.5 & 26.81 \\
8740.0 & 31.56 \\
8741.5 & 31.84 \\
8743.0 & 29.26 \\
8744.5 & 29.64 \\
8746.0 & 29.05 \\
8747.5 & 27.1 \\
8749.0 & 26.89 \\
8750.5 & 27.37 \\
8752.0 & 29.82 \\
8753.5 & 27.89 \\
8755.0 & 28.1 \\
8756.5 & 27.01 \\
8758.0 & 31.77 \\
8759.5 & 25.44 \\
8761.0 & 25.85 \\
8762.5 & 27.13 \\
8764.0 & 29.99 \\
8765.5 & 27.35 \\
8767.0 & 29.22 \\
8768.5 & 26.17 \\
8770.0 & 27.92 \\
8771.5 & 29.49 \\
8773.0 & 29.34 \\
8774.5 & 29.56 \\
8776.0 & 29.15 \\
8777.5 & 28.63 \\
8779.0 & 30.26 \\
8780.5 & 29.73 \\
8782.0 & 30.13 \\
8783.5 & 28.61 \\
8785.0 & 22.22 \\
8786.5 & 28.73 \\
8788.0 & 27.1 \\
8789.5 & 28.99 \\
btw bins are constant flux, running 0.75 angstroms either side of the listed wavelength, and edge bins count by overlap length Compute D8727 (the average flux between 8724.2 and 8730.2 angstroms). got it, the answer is 30.3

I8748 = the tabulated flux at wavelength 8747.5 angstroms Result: 27.1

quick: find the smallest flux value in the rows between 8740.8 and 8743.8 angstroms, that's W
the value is 29.26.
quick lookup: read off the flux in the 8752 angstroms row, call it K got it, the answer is 29.82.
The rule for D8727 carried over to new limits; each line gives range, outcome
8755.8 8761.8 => 27.5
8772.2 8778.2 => 29.2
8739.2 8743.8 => 30.8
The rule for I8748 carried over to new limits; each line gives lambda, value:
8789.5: 28.99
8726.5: 30.01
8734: 27.2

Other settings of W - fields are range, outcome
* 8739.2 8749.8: 26.89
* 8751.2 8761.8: 25.44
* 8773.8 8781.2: 28.63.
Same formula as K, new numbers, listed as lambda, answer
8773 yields 29.34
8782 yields 30.13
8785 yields 22.22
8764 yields 29.99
